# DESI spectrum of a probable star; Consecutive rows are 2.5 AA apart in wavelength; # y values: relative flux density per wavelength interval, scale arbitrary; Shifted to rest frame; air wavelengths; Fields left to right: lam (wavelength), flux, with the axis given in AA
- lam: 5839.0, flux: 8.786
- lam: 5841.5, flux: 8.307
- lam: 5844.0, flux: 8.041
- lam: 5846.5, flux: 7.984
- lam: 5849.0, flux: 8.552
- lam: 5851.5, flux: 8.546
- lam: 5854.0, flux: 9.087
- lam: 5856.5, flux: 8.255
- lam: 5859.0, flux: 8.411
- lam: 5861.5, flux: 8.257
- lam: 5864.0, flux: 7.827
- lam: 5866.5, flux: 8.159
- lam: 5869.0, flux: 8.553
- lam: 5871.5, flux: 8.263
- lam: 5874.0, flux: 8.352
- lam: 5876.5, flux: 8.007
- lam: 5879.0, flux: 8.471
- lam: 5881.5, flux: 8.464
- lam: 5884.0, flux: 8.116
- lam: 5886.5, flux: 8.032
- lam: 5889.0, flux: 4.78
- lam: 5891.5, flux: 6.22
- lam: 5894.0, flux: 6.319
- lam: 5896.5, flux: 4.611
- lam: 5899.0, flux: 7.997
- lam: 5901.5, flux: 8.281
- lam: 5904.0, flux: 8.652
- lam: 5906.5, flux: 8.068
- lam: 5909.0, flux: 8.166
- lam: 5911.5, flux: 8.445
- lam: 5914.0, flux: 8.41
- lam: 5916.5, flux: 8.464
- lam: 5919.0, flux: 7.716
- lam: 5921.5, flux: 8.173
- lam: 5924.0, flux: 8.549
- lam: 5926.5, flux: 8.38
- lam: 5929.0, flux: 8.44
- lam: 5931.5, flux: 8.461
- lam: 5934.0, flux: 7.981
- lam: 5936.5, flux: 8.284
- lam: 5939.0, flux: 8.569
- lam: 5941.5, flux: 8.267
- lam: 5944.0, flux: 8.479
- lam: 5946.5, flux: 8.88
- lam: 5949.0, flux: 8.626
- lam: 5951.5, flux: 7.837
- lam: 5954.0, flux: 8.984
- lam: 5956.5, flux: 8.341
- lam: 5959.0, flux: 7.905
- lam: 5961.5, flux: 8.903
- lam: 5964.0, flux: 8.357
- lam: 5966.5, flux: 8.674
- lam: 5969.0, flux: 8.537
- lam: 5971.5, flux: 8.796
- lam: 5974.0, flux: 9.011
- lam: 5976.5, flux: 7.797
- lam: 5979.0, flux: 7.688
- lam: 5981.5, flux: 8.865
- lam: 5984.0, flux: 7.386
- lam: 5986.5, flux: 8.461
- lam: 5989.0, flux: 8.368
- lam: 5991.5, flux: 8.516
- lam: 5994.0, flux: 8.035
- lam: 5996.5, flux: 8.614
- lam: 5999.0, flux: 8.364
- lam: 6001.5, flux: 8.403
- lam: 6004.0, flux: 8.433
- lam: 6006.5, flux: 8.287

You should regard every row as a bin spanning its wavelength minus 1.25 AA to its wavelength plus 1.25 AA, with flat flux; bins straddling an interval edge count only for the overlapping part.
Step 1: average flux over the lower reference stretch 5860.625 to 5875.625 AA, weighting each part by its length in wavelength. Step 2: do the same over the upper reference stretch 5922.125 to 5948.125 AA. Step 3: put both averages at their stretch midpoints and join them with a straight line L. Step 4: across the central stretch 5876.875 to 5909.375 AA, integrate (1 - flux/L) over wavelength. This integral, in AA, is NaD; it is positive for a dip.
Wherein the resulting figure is 3.6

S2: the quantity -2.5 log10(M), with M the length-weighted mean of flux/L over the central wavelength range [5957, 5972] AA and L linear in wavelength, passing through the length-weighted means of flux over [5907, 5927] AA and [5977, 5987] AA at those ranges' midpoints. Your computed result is -0.052 mag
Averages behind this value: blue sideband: 8.28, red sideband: 8.05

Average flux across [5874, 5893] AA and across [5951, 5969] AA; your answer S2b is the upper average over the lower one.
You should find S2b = 1.13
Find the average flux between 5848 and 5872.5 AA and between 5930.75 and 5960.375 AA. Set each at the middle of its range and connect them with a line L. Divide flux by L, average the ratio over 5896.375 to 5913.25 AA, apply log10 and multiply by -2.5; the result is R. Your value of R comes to 0.05 mag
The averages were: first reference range 8.39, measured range 7.97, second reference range 8.39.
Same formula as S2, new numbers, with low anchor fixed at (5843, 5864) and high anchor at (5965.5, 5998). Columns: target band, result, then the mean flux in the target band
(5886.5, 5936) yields 0.089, 7.71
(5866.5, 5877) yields 0.008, 8.3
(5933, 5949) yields -0.009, 8.43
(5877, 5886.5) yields 0.011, 8.28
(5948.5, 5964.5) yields -0.007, 8.42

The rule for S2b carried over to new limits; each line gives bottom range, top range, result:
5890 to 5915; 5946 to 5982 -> 1.13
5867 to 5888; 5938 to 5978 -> 1.03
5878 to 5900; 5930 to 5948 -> 1.21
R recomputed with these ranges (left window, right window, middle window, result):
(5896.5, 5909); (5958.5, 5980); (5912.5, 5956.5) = -0.031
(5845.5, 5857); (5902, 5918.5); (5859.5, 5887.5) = 0.027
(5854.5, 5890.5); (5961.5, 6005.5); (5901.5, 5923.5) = -0.017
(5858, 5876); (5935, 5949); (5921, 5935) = 0.014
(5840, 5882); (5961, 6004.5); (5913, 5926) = 0.012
